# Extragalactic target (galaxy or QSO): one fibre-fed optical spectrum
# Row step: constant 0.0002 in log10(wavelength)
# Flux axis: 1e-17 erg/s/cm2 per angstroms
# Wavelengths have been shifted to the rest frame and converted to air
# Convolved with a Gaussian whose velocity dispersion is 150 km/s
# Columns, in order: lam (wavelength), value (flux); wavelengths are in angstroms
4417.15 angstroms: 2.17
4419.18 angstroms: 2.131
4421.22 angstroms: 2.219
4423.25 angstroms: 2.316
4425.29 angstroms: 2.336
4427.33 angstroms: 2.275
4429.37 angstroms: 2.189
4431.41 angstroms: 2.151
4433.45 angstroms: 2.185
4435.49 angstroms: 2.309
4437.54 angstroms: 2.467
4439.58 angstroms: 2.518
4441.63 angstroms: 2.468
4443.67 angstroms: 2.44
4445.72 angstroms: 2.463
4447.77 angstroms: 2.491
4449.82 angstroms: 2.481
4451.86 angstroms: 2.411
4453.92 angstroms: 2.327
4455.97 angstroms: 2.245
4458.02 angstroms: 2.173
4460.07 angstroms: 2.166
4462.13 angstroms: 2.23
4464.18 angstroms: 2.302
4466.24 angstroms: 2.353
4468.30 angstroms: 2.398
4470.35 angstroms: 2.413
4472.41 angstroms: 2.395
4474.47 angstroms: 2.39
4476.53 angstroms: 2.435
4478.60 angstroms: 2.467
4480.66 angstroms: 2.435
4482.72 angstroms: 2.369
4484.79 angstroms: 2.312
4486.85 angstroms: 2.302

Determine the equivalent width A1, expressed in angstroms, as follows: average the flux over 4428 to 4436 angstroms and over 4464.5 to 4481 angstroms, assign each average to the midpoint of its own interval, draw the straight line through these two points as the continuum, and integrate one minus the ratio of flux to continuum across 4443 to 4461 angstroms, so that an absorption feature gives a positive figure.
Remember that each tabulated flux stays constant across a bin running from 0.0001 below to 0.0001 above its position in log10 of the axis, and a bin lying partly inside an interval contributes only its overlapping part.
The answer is -0.4 angstroms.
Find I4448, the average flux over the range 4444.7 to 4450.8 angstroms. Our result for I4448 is 2.48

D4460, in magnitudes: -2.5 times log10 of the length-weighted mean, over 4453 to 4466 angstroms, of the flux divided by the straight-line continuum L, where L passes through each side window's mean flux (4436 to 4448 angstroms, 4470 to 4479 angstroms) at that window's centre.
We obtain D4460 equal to 0.088 mag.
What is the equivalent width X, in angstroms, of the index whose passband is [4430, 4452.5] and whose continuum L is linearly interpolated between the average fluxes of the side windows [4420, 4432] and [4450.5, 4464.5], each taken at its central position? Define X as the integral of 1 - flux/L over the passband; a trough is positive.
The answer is -1.4 angstroms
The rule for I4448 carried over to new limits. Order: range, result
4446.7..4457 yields 2.39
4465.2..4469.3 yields 2.37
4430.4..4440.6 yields 2.33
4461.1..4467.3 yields 2.29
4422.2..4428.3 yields 2.31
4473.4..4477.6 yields 2.41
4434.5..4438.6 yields 2.39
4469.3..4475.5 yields 2.4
